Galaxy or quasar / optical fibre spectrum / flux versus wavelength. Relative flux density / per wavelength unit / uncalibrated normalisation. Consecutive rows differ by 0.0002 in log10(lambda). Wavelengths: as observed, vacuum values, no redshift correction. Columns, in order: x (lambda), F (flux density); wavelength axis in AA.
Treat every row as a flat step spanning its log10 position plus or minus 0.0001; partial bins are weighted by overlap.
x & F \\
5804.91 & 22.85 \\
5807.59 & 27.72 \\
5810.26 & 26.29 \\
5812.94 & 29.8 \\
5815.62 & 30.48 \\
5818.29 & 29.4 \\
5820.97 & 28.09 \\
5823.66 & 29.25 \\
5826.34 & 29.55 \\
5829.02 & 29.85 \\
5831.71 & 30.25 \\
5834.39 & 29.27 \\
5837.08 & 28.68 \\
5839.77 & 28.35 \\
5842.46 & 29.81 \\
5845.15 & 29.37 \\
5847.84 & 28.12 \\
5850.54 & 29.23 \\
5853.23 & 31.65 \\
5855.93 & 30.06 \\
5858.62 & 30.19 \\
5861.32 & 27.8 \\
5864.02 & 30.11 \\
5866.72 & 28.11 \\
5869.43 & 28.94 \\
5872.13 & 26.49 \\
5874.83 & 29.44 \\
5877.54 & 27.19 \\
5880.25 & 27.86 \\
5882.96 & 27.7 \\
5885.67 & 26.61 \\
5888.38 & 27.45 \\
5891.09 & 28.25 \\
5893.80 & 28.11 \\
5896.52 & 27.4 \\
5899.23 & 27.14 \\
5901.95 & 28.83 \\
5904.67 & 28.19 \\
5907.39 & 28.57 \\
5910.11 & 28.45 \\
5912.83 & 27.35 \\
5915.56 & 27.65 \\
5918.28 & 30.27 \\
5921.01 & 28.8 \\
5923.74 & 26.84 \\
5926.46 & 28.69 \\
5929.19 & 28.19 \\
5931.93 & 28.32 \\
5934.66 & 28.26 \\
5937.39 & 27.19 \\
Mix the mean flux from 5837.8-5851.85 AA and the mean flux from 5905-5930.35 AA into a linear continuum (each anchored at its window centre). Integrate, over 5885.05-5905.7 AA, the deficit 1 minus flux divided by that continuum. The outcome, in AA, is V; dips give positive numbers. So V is 0.53 AA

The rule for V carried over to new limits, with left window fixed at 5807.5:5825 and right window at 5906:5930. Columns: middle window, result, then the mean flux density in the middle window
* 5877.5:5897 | 0.59 AA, 27.6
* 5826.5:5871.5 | -1.07 AA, 29.3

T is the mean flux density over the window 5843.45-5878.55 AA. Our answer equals 29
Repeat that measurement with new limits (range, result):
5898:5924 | 28.3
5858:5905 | 28.1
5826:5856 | 29.5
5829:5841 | 29.2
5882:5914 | 27.8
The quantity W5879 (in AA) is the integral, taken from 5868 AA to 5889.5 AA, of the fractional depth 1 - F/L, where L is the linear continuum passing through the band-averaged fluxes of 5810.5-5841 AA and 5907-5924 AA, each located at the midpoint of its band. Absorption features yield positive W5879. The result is 0.75 AA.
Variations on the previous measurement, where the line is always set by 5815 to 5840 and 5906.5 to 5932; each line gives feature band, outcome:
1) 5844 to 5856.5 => -0.3 AA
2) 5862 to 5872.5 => 0.1 AA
